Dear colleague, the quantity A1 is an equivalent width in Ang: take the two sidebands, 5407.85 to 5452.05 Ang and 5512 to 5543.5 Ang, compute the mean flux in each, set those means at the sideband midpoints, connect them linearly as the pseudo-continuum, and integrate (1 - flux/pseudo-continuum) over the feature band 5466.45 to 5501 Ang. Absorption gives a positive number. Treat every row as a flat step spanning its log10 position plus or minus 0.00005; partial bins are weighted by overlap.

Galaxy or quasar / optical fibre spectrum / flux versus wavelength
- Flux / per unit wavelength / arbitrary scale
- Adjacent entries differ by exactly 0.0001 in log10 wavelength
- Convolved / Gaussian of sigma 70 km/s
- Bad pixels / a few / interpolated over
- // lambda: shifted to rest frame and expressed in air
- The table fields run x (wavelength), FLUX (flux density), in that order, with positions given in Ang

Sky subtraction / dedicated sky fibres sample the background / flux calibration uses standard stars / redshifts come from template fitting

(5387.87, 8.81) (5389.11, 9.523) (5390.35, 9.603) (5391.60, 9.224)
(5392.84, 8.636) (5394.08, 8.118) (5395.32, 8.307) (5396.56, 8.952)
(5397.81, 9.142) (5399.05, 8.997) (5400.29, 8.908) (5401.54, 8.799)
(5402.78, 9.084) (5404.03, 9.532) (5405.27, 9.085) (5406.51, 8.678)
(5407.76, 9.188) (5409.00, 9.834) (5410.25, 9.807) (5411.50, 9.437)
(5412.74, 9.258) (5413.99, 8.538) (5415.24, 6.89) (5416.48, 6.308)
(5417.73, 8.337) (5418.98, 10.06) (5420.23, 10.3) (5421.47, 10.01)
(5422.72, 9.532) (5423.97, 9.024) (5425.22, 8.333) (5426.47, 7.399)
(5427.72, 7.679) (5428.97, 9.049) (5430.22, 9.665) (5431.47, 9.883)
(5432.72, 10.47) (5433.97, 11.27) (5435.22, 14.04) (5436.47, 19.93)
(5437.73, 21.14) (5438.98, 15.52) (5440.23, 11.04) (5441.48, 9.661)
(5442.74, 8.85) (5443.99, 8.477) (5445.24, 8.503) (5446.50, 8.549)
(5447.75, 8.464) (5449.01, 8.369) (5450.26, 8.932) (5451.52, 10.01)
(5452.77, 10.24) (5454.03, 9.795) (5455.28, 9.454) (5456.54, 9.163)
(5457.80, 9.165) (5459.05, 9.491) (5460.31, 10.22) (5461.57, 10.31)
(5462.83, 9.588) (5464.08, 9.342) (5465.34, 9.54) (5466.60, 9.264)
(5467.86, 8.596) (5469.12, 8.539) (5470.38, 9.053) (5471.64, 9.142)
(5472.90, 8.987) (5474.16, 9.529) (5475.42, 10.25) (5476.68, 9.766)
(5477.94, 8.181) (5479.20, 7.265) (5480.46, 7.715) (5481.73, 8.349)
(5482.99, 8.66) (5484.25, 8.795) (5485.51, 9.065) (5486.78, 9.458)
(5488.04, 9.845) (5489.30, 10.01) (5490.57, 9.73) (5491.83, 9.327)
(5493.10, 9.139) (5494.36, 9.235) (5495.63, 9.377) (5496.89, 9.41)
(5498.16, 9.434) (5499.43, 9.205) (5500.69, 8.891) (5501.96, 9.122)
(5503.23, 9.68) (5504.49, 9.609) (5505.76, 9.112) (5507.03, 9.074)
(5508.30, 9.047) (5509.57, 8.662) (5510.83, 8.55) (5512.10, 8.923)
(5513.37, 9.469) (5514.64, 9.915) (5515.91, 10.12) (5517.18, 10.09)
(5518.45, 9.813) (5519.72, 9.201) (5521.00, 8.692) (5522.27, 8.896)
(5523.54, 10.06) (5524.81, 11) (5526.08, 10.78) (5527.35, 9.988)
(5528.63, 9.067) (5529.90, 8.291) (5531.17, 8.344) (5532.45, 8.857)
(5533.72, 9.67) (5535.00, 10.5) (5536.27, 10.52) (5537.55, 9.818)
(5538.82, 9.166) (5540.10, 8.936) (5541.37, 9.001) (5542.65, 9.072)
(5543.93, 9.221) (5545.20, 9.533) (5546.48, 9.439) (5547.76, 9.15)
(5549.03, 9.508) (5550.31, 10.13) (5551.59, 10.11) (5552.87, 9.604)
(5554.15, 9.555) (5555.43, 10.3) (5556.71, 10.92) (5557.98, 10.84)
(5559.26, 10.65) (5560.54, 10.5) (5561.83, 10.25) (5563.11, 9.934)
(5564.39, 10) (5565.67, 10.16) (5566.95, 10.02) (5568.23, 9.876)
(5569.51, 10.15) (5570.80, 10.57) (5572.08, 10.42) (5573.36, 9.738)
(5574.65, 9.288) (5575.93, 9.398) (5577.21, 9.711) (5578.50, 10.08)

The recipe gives 2.4 Ang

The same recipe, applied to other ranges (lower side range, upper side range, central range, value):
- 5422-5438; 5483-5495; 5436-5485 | 1.9 Ang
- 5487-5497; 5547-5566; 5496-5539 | 1.4 Ang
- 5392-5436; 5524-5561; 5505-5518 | 0.4 Ang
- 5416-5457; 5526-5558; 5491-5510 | 1.2 Ang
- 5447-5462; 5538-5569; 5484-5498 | 0.3 Ang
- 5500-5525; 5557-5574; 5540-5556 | 0.7 Ang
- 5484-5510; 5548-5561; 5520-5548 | 1.2 Ang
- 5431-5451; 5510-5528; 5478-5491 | 2.0 Ang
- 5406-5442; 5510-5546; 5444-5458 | 1.4 Ang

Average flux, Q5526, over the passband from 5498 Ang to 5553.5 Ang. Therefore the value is 9.44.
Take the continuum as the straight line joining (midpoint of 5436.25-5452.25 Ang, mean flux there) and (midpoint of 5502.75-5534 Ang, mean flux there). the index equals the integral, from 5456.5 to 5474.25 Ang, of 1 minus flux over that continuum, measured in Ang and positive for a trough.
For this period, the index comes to 2.2 Ang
